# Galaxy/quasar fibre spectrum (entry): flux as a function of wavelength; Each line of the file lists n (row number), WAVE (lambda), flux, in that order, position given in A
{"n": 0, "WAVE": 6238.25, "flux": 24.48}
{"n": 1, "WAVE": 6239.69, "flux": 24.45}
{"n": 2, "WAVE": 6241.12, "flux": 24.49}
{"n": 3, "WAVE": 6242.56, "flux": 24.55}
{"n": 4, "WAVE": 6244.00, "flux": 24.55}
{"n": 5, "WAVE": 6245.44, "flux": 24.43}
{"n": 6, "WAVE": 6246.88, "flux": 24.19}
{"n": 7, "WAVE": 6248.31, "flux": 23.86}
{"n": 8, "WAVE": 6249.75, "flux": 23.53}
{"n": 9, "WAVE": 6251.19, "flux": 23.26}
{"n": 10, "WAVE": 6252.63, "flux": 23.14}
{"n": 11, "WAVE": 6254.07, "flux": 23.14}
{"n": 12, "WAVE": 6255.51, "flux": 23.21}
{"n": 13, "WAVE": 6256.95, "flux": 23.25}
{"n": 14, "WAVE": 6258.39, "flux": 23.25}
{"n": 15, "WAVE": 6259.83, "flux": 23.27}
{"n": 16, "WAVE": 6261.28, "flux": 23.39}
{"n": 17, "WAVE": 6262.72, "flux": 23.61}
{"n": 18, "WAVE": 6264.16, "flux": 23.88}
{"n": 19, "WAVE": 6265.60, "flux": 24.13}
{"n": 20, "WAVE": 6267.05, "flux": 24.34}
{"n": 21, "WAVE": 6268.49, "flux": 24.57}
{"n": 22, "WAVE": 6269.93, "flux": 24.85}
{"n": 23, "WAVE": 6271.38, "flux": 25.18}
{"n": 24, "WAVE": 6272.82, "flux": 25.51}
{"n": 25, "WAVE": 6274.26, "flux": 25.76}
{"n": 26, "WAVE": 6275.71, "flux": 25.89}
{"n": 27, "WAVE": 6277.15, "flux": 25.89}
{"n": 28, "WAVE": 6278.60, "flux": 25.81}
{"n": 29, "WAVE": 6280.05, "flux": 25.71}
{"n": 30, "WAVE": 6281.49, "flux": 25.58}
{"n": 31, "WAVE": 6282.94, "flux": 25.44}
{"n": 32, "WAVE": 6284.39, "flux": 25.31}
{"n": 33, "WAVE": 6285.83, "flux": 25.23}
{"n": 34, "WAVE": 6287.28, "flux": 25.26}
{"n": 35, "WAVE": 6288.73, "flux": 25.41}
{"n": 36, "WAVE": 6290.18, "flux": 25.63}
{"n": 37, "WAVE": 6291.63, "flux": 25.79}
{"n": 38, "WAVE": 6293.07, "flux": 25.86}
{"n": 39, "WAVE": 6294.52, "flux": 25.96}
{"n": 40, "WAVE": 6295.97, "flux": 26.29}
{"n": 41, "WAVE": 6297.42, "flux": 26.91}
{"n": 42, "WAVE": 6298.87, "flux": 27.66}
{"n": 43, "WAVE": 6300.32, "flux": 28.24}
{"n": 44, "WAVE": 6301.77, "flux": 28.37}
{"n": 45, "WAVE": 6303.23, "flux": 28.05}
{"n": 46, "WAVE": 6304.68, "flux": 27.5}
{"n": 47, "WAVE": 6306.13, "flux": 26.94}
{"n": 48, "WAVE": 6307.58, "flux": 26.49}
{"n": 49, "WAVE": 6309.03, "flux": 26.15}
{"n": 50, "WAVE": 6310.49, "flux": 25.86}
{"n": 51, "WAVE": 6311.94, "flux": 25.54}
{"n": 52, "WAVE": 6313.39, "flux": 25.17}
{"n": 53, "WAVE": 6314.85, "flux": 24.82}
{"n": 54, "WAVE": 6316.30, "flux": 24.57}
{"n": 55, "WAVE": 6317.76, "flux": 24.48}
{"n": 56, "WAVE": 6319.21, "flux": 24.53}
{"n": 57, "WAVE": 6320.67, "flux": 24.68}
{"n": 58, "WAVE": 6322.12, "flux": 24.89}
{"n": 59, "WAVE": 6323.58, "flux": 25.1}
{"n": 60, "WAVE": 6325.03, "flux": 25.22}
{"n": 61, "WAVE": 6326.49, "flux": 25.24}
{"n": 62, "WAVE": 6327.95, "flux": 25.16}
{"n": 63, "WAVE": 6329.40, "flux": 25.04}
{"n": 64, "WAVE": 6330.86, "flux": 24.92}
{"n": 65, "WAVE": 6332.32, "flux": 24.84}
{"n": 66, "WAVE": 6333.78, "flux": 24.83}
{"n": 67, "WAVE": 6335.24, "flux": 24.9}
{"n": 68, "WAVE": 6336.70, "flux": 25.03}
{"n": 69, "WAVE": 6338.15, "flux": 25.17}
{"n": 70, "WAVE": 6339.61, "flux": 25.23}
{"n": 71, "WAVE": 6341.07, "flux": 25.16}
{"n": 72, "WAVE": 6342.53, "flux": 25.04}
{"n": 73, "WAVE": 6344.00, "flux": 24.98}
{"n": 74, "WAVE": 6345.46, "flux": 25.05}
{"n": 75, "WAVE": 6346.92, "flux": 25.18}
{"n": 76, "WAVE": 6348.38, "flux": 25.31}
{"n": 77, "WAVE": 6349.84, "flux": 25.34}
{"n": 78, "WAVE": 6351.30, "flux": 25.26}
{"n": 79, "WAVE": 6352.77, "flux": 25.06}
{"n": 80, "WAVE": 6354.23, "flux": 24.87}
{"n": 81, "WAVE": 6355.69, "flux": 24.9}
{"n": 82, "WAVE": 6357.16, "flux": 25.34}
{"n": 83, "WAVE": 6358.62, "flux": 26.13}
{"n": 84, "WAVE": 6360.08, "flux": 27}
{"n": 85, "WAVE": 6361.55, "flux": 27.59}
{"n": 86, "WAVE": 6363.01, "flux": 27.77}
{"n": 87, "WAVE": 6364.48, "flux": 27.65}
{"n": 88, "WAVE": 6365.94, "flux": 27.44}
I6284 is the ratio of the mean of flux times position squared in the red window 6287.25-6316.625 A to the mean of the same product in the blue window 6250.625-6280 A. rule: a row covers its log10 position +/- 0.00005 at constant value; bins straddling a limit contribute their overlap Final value 1.10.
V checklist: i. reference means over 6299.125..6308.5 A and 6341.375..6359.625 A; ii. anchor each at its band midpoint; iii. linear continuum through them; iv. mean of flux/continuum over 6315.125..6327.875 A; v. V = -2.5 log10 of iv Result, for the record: 0.08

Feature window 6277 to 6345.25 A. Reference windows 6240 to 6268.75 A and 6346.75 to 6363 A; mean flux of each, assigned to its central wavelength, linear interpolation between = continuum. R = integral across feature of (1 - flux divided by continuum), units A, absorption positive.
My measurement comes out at -2.1 A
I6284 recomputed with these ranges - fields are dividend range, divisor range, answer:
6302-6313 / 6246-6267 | 1.15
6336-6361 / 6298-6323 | 0.98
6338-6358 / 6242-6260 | 1.09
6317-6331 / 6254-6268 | 1.08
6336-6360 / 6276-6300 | 0.99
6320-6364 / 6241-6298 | 1.05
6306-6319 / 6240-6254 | 1.08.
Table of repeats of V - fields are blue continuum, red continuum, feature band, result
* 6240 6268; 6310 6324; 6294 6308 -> -0.11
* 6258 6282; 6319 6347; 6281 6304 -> -0.06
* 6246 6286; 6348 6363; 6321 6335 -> 0.02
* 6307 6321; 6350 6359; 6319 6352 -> 0.01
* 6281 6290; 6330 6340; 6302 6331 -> -0.02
